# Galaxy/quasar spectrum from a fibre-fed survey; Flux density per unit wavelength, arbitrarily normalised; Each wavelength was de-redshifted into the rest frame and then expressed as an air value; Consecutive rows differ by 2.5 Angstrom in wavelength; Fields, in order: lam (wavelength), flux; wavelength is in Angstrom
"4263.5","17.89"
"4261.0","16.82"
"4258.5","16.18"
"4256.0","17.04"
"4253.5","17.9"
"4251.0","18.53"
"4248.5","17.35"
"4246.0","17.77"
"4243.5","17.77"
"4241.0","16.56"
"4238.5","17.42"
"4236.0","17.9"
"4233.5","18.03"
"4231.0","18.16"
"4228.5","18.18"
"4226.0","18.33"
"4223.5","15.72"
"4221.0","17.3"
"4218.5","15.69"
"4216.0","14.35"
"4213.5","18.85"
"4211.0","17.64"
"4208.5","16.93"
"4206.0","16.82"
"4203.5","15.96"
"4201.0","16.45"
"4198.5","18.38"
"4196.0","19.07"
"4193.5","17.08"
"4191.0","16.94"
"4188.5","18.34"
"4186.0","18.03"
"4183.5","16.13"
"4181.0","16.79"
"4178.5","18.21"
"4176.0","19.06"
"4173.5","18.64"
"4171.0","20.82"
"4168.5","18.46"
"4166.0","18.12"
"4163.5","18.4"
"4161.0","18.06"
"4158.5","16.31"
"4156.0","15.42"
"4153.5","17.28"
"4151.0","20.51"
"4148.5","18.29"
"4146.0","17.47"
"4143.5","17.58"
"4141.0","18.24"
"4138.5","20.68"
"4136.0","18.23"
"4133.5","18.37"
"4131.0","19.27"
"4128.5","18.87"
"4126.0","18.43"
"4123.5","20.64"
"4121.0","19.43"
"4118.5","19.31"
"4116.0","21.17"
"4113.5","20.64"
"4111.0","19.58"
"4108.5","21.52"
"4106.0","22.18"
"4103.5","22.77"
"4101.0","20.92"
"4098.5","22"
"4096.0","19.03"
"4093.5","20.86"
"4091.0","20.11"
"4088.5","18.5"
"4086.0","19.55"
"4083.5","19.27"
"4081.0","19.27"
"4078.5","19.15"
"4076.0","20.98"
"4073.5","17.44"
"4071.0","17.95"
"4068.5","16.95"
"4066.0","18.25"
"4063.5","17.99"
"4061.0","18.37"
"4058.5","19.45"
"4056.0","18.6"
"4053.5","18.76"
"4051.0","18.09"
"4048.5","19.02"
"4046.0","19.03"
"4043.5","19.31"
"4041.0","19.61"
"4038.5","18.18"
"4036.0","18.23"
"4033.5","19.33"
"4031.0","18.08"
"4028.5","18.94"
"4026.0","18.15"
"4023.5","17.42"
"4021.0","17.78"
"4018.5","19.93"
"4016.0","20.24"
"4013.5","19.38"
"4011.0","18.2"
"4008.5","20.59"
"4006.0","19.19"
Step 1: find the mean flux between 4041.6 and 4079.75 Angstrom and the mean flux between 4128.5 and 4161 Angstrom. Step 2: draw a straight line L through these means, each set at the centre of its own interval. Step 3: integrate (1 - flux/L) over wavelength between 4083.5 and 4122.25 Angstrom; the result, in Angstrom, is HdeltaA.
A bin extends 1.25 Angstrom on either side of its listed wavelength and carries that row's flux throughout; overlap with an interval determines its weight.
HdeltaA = -4.35 Angstrom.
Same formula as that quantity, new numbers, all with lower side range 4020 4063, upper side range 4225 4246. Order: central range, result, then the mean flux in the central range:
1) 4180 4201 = 0.5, 17.5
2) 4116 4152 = -1.6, 19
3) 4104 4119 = -2.1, 20.9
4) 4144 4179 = -0.2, 18.2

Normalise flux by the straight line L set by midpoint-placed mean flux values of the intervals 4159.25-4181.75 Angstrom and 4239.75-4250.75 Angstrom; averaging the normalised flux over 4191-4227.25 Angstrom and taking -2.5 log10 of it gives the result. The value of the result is 0.06 mag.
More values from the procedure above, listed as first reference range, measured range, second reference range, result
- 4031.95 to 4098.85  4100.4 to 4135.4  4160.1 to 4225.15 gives -0.10 mag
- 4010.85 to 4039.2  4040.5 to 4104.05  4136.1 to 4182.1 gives -0.04 mag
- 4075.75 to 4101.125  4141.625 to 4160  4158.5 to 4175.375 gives 0.08 mag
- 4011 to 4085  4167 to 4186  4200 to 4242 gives -0.05 mag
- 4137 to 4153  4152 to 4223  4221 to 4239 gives 0.04 mag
